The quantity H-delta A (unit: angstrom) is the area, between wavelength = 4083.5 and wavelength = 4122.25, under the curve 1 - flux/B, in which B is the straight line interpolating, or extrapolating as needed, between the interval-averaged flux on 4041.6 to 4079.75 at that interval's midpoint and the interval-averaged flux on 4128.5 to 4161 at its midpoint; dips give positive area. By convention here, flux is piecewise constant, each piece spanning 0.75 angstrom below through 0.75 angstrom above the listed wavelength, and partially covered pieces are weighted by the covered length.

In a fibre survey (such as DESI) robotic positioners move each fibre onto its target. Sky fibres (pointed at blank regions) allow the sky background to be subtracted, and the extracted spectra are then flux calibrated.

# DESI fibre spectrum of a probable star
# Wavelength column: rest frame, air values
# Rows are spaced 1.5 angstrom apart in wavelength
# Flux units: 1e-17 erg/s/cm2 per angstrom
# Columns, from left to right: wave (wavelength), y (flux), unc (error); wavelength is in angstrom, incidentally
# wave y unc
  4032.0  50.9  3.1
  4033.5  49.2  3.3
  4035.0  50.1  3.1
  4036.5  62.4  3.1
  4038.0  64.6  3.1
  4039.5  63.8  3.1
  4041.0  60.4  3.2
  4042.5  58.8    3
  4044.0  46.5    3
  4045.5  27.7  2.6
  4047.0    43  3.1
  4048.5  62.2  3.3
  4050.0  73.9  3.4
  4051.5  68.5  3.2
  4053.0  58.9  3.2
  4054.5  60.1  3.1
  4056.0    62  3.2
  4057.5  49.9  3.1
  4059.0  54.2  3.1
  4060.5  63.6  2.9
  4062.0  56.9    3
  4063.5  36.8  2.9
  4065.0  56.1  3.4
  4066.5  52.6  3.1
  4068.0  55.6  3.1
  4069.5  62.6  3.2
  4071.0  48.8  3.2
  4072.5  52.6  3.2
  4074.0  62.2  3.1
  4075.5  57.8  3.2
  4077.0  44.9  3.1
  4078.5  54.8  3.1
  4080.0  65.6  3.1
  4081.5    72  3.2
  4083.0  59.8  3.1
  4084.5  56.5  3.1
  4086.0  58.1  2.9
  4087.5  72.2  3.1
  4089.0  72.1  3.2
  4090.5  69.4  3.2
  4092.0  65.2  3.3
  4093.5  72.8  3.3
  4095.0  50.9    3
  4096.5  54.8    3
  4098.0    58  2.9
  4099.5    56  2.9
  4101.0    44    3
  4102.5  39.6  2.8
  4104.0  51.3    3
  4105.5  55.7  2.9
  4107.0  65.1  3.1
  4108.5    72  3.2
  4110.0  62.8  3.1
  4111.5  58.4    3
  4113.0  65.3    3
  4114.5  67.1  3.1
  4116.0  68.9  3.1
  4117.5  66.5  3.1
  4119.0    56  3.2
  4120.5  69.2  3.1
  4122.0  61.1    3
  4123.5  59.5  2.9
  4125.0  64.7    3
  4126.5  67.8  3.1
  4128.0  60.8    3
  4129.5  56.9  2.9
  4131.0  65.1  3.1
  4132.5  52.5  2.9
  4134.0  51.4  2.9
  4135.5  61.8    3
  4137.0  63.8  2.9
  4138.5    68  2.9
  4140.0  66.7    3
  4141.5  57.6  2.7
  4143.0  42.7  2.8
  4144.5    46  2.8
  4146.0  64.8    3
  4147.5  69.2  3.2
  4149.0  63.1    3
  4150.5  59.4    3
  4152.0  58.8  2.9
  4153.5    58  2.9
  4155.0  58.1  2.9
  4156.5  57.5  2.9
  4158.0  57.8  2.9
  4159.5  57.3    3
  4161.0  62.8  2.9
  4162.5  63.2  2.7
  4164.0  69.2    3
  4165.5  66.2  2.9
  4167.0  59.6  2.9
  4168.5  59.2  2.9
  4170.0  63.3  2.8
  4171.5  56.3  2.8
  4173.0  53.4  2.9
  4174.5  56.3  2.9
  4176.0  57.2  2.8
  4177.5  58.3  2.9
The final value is -2.8 angstrom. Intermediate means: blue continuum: 55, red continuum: 59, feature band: 61.1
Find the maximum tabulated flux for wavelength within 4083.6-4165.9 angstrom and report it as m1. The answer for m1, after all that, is 72.8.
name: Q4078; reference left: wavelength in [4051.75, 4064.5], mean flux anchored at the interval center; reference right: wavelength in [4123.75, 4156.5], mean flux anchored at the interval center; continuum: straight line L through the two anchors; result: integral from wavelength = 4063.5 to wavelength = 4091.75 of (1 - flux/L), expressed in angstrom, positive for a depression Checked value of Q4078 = -1.2 angstrom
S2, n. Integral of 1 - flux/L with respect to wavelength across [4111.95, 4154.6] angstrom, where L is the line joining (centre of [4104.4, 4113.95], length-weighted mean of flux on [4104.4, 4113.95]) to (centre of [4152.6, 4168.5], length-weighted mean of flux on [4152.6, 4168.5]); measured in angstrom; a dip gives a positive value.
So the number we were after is 0.6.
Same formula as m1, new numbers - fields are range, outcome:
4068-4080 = 65.6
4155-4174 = 69.2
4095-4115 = 72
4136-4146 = 68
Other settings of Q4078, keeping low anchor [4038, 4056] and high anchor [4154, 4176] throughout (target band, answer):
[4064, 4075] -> 0.45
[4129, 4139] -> -0.10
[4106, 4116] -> -1.10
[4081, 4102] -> -1.06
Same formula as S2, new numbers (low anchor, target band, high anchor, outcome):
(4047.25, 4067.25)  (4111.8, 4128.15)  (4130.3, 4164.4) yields -1.4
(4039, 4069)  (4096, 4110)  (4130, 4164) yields 0.5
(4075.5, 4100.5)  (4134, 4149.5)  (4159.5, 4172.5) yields 0.5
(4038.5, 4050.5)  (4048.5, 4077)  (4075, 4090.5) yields 0.3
